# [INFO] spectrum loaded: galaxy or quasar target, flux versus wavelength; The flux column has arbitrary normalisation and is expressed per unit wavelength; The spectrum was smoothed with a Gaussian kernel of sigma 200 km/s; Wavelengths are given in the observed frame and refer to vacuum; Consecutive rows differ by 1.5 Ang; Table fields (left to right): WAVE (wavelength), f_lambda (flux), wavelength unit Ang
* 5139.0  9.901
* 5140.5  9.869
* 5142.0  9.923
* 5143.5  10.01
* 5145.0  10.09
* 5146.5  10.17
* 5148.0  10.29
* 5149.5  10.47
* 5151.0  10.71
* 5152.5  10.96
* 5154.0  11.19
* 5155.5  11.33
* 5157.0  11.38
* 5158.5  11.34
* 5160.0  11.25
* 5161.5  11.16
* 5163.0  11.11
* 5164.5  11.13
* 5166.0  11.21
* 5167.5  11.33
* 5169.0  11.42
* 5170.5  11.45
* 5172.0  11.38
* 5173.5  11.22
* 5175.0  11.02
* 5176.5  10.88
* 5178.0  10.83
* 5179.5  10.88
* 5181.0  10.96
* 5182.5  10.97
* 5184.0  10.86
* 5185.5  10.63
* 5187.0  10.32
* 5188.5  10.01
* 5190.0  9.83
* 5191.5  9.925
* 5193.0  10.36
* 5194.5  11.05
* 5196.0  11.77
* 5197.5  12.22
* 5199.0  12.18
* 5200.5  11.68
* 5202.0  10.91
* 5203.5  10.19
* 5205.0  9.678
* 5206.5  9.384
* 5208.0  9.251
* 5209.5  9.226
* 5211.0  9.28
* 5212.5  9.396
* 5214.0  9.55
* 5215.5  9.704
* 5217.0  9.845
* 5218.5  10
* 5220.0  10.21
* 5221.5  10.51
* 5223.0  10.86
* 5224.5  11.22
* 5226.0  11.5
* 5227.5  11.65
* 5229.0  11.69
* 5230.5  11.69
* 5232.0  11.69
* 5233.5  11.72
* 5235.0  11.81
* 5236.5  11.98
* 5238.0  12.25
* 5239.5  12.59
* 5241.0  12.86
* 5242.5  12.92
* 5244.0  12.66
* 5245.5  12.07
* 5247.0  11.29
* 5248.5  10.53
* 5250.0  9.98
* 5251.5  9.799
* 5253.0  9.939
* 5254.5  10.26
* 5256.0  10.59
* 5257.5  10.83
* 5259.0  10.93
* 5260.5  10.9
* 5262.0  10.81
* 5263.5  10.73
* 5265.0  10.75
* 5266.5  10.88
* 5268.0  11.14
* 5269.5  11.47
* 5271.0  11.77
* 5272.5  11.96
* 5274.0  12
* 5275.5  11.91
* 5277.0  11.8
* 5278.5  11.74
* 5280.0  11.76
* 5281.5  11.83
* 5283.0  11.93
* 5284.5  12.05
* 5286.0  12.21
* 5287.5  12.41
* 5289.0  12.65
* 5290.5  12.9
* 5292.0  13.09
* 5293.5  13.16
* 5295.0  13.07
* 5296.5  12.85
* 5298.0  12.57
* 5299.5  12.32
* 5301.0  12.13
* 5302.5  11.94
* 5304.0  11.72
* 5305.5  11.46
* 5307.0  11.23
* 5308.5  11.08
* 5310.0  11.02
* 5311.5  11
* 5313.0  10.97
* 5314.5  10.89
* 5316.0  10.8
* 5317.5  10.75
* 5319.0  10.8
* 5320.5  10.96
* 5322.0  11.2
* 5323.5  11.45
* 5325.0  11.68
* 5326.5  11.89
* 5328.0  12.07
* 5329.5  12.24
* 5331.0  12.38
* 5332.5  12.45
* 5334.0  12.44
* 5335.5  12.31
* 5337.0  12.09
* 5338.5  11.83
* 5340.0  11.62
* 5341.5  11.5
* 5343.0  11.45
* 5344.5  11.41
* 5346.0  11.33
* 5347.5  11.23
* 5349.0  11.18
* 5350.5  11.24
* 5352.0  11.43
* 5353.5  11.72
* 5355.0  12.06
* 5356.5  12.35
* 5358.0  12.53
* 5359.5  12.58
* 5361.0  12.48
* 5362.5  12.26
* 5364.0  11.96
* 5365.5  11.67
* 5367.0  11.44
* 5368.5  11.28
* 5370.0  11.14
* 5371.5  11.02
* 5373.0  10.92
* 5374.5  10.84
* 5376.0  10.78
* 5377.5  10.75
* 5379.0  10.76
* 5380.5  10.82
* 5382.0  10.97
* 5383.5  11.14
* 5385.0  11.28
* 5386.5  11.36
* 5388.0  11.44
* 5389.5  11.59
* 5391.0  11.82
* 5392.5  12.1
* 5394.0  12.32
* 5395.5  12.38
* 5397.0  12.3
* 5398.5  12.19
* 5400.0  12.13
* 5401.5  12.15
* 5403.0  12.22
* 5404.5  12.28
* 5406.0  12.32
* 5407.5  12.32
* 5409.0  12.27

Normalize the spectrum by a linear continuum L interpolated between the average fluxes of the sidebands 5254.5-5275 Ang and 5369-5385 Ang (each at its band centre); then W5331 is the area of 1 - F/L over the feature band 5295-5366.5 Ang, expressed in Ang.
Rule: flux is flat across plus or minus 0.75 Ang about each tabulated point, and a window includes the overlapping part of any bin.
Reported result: -4.7 Ang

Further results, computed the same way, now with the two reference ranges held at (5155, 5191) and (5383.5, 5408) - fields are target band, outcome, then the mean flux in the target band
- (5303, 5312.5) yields 0.3 Ang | 11.3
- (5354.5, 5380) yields 0.6 Ang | 11.6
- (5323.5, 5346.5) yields -0.4 Ang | 11.9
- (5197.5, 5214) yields 1.4 Ang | 10.2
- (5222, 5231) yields -0.1 Ang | 11.4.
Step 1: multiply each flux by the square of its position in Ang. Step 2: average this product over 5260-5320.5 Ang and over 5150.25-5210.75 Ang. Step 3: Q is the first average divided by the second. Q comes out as 1.1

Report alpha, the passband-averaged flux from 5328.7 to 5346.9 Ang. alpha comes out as 11.9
